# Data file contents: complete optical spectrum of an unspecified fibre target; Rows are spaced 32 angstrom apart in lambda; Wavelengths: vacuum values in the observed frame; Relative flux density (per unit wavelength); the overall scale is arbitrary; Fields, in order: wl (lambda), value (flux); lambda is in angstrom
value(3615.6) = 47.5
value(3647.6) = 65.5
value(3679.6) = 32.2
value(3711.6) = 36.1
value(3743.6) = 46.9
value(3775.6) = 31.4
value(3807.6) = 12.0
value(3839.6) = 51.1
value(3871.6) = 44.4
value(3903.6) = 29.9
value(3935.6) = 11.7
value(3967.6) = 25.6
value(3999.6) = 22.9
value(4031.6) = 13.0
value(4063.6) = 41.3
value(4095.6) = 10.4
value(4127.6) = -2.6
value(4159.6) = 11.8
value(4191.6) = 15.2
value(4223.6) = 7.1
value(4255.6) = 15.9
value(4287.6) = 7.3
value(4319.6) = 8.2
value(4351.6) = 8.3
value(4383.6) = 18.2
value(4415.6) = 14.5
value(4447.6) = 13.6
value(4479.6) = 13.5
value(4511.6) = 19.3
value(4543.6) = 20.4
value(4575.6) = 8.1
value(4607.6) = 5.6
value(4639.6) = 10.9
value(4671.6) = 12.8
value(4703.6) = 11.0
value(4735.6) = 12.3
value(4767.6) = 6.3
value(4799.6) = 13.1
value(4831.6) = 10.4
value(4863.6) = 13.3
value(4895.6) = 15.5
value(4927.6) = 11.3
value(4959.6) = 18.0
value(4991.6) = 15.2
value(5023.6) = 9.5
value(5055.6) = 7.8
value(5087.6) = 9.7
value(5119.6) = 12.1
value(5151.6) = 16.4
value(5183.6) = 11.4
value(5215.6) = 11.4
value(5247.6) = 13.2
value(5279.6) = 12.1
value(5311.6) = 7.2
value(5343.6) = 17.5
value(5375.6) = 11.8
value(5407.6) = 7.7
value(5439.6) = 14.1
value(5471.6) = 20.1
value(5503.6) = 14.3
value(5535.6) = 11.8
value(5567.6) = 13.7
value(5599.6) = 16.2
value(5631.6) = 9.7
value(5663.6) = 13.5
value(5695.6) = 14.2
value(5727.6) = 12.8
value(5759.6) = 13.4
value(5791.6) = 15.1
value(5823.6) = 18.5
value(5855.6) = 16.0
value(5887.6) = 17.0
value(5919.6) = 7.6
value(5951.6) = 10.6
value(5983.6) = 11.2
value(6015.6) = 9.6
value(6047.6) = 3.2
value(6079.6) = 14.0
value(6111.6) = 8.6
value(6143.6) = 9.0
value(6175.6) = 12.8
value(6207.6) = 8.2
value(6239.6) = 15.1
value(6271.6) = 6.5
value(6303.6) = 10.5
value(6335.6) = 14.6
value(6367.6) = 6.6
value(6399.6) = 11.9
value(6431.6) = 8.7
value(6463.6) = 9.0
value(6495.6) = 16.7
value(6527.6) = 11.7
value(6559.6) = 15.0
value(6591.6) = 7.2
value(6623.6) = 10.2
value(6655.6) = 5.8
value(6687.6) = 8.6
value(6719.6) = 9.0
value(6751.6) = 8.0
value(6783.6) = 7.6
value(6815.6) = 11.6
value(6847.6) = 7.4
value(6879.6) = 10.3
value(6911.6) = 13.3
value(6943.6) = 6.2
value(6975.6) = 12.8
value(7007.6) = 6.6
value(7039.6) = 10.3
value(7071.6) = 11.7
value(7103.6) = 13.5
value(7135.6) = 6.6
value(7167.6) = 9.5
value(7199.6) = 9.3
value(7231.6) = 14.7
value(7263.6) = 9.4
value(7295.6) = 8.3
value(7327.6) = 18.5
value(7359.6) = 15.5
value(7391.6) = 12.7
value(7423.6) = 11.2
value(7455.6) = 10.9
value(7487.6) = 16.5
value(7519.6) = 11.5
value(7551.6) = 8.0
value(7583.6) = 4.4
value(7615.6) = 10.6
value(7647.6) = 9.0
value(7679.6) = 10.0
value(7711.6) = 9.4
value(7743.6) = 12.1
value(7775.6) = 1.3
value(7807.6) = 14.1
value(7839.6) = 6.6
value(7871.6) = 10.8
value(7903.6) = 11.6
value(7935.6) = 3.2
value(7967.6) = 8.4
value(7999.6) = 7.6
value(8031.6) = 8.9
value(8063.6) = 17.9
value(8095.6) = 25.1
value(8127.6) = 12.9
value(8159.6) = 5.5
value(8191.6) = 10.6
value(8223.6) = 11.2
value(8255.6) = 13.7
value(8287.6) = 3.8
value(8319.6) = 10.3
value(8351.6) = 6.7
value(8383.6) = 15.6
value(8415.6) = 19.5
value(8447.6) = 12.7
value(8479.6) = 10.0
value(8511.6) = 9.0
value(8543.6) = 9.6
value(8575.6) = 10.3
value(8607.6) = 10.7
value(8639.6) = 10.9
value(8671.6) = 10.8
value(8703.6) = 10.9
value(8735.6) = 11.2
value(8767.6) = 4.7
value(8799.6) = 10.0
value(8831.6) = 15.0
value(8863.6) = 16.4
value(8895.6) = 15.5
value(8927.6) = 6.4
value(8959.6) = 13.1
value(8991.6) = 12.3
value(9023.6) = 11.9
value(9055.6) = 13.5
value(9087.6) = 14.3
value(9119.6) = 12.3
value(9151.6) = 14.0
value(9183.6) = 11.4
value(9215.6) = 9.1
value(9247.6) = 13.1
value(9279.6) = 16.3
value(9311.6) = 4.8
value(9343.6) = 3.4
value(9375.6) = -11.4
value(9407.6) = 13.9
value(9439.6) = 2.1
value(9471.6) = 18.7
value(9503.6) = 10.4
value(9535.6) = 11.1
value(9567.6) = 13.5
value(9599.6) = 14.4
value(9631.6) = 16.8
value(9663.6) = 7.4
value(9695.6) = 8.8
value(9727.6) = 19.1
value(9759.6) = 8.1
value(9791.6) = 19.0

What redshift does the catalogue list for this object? 1.167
